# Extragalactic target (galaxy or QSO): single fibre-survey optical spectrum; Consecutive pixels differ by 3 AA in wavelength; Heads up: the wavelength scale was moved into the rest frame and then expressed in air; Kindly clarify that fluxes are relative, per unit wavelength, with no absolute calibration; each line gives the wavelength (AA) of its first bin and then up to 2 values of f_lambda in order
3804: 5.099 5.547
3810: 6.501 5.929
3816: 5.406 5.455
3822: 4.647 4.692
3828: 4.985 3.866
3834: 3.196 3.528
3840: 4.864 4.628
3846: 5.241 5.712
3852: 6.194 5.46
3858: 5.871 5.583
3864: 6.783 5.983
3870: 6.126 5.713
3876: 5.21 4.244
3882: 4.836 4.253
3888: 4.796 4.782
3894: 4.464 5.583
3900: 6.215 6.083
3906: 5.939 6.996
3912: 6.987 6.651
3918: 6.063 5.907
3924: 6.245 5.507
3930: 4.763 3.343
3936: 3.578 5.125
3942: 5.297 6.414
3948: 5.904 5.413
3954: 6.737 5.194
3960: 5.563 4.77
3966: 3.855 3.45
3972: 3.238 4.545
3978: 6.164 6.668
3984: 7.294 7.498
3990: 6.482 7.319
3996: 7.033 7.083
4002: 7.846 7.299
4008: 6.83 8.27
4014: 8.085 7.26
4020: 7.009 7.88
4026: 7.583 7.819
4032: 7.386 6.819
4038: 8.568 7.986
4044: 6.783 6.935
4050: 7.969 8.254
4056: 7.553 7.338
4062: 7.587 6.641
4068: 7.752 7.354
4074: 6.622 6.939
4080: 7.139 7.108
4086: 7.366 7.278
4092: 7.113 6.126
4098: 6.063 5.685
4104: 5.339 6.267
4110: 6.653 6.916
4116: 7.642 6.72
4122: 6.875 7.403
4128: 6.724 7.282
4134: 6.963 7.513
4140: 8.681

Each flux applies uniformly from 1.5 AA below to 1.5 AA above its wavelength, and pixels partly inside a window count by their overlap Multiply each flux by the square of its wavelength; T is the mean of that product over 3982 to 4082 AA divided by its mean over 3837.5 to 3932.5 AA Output 1.4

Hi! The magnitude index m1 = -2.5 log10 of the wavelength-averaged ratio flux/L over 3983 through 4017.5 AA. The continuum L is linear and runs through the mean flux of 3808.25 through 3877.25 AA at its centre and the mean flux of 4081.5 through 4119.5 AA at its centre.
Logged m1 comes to -0.20 mag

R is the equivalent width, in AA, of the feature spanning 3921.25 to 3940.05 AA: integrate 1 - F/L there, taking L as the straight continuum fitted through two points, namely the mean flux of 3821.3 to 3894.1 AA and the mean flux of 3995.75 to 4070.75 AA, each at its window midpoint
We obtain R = 3.8 AA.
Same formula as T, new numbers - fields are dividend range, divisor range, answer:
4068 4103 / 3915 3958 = 1.35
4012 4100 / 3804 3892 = 1.57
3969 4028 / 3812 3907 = 1.41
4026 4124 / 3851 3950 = 1.40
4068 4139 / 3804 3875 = 1.48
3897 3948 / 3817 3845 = 1.34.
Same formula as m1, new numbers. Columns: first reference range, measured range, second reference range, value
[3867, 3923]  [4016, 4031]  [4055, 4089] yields -0.11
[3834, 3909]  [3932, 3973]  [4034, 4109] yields 0.23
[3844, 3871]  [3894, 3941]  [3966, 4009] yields 0.08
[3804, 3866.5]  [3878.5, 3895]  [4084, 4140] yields 0.20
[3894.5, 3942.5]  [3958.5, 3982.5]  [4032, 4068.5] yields 0.31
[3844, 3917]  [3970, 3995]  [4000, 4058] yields 0.15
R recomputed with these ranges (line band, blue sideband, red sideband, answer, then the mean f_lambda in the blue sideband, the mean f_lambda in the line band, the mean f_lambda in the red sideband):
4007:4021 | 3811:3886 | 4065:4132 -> -2.8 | 5.15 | 7.53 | 6.83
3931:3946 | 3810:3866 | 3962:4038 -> 3.5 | 5.16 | 4.7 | 6.67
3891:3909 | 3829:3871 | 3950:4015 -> -0.4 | 5.2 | 5.7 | 6.2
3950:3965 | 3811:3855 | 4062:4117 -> 0.9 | 4.92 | 5.48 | 6.79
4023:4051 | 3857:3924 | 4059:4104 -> -4.0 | 5.7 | 7.55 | 6.87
